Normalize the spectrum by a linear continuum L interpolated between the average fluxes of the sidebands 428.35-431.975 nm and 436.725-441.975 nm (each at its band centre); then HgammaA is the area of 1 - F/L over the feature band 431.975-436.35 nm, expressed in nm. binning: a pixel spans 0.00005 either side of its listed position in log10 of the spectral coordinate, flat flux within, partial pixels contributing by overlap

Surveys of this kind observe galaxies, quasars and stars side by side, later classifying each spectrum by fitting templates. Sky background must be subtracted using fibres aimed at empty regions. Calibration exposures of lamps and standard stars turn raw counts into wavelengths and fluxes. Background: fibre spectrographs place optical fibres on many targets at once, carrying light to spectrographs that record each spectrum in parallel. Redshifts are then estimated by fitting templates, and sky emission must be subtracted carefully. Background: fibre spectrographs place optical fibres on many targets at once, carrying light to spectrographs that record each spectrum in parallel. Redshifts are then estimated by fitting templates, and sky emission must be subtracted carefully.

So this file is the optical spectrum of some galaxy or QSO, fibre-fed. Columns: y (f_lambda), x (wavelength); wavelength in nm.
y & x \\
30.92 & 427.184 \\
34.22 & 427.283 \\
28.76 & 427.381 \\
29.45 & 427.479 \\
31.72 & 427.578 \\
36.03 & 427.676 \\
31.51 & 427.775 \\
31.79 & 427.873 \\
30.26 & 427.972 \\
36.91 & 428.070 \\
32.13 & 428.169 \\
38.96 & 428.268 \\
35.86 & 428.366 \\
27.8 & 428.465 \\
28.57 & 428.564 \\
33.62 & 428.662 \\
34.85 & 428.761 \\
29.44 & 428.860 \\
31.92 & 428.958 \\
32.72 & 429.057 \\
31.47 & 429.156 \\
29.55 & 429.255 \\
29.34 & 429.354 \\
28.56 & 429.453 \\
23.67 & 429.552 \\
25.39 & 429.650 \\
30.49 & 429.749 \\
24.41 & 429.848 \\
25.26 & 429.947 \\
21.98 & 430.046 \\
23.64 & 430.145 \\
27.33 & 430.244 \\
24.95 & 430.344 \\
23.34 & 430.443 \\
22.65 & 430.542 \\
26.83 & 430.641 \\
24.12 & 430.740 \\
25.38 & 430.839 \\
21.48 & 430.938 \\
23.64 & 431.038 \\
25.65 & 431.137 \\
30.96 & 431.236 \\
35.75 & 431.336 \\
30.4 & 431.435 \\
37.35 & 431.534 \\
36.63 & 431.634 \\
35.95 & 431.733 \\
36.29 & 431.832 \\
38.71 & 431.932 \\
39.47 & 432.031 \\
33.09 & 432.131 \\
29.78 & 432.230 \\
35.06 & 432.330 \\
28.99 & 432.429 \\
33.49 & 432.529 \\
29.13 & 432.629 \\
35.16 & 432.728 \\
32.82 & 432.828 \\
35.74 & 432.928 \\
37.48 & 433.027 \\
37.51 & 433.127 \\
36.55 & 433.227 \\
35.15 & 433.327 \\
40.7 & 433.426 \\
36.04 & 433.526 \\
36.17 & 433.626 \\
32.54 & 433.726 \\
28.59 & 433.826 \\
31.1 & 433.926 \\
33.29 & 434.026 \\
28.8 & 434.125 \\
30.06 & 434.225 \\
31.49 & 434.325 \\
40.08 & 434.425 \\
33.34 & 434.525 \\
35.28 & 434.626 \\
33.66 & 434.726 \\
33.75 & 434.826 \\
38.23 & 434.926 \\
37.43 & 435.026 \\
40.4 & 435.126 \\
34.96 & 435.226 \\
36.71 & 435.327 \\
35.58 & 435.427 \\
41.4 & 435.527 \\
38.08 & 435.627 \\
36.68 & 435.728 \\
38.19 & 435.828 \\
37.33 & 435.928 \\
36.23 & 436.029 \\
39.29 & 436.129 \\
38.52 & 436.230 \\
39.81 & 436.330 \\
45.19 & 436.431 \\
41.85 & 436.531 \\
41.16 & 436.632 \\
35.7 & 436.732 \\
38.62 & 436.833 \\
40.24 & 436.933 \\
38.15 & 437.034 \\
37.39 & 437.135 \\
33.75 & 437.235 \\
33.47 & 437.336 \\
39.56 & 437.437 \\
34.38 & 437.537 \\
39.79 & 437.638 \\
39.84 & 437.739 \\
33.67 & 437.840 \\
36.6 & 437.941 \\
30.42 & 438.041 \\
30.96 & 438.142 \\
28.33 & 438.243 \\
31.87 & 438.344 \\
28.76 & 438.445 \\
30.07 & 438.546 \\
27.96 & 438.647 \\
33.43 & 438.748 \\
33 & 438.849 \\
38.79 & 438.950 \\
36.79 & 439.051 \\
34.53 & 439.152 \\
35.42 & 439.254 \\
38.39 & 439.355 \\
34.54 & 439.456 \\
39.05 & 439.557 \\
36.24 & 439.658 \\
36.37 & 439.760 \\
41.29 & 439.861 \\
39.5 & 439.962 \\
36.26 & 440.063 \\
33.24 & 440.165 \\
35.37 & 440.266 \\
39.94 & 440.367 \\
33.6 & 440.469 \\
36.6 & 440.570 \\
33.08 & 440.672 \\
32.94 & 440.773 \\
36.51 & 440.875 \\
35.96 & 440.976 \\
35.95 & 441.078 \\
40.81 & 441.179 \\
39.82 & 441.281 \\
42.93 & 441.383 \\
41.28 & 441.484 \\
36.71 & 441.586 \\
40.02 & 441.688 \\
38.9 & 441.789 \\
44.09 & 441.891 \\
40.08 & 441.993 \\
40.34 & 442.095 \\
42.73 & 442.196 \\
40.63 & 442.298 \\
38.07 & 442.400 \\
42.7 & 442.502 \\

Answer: -0.43 nm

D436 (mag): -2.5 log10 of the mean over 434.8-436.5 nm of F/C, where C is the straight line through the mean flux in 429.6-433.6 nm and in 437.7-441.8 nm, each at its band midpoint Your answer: -0.15 mag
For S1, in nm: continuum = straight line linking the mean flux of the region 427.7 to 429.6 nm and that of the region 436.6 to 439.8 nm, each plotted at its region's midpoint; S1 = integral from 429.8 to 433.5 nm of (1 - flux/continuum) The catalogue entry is 0.21 nm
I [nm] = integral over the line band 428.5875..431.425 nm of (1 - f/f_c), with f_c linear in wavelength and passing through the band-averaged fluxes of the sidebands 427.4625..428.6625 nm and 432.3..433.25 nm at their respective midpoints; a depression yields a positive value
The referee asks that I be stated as 0.493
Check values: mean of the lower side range 32.7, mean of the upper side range 34.1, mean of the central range 27.5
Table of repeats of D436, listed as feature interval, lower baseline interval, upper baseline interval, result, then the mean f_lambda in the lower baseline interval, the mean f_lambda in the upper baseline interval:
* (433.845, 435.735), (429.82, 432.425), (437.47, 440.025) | -0.102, 29.3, 34.9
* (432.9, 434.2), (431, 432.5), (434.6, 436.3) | 0.021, 33.3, 37.2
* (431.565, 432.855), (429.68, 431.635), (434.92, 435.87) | -0.131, 26.9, 37.8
